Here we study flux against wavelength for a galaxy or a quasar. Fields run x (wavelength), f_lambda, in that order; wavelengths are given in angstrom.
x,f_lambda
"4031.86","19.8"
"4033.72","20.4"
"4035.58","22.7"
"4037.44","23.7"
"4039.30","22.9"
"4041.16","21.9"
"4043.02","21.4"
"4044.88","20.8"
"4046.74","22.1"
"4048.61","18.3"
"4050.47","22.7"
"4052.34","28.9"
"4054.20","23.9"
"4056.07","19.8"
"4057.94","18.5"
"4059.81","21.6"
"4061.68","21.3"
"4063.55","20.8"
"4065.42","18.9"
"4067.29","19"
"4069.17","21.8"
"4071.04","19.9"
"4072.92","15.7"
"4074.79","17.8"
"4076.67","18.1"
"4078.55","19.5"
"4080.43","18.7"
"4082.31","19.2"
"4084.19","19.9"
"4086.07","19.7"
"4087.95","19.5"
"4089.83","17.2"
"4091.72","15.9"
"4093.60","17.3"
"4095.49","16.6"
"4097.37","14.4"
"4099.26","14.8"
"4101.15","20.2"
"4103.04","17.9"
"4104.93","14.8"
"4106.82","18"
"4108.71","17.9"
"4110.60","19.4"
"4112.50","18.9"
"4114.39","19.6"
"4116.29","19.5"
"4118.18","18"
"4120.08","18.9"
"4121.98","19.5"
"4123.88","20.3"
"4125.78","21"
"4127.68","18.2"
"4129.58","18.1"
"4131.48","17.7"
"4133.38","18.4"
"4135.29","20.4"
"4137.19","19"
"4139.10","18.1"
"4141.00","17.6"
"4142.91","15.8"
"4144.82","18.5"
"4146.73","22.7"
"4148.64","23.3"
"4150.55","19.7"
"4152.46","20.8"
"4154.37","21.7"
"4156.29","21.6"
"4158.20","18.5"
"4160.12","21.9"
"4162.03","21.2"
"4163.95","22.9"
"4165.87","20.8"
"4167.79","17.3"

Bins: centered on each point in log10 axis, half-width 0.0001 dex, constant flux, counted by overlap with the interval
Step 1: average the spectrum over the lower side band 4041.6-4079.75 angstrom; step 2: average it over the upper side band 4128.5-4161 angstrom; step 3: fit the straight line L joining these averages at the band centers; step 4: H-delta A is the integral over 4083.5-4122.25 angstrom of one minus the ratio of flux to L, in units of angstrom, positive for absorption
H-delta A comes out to 4.1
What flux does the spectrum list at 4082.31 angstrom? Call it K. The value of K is 19.2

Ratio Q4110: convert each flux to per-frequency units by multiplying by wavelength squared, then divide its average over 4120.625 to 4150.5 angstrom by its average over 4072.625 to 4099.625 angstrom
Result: 1.1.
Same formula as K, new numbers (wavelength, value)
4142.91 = 15.8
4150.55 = 19.7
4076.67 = 18.1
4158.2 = 18.5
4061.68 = 21.3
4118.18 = 18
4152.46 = 20.8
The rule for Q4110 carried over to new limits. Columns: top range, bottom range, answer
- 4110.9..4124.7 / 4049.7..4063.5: 0.89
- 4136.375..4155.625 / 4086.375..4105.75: 1.19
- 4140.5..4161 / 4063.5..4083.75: 1.11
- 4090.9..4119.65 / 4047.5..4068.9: 0.85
